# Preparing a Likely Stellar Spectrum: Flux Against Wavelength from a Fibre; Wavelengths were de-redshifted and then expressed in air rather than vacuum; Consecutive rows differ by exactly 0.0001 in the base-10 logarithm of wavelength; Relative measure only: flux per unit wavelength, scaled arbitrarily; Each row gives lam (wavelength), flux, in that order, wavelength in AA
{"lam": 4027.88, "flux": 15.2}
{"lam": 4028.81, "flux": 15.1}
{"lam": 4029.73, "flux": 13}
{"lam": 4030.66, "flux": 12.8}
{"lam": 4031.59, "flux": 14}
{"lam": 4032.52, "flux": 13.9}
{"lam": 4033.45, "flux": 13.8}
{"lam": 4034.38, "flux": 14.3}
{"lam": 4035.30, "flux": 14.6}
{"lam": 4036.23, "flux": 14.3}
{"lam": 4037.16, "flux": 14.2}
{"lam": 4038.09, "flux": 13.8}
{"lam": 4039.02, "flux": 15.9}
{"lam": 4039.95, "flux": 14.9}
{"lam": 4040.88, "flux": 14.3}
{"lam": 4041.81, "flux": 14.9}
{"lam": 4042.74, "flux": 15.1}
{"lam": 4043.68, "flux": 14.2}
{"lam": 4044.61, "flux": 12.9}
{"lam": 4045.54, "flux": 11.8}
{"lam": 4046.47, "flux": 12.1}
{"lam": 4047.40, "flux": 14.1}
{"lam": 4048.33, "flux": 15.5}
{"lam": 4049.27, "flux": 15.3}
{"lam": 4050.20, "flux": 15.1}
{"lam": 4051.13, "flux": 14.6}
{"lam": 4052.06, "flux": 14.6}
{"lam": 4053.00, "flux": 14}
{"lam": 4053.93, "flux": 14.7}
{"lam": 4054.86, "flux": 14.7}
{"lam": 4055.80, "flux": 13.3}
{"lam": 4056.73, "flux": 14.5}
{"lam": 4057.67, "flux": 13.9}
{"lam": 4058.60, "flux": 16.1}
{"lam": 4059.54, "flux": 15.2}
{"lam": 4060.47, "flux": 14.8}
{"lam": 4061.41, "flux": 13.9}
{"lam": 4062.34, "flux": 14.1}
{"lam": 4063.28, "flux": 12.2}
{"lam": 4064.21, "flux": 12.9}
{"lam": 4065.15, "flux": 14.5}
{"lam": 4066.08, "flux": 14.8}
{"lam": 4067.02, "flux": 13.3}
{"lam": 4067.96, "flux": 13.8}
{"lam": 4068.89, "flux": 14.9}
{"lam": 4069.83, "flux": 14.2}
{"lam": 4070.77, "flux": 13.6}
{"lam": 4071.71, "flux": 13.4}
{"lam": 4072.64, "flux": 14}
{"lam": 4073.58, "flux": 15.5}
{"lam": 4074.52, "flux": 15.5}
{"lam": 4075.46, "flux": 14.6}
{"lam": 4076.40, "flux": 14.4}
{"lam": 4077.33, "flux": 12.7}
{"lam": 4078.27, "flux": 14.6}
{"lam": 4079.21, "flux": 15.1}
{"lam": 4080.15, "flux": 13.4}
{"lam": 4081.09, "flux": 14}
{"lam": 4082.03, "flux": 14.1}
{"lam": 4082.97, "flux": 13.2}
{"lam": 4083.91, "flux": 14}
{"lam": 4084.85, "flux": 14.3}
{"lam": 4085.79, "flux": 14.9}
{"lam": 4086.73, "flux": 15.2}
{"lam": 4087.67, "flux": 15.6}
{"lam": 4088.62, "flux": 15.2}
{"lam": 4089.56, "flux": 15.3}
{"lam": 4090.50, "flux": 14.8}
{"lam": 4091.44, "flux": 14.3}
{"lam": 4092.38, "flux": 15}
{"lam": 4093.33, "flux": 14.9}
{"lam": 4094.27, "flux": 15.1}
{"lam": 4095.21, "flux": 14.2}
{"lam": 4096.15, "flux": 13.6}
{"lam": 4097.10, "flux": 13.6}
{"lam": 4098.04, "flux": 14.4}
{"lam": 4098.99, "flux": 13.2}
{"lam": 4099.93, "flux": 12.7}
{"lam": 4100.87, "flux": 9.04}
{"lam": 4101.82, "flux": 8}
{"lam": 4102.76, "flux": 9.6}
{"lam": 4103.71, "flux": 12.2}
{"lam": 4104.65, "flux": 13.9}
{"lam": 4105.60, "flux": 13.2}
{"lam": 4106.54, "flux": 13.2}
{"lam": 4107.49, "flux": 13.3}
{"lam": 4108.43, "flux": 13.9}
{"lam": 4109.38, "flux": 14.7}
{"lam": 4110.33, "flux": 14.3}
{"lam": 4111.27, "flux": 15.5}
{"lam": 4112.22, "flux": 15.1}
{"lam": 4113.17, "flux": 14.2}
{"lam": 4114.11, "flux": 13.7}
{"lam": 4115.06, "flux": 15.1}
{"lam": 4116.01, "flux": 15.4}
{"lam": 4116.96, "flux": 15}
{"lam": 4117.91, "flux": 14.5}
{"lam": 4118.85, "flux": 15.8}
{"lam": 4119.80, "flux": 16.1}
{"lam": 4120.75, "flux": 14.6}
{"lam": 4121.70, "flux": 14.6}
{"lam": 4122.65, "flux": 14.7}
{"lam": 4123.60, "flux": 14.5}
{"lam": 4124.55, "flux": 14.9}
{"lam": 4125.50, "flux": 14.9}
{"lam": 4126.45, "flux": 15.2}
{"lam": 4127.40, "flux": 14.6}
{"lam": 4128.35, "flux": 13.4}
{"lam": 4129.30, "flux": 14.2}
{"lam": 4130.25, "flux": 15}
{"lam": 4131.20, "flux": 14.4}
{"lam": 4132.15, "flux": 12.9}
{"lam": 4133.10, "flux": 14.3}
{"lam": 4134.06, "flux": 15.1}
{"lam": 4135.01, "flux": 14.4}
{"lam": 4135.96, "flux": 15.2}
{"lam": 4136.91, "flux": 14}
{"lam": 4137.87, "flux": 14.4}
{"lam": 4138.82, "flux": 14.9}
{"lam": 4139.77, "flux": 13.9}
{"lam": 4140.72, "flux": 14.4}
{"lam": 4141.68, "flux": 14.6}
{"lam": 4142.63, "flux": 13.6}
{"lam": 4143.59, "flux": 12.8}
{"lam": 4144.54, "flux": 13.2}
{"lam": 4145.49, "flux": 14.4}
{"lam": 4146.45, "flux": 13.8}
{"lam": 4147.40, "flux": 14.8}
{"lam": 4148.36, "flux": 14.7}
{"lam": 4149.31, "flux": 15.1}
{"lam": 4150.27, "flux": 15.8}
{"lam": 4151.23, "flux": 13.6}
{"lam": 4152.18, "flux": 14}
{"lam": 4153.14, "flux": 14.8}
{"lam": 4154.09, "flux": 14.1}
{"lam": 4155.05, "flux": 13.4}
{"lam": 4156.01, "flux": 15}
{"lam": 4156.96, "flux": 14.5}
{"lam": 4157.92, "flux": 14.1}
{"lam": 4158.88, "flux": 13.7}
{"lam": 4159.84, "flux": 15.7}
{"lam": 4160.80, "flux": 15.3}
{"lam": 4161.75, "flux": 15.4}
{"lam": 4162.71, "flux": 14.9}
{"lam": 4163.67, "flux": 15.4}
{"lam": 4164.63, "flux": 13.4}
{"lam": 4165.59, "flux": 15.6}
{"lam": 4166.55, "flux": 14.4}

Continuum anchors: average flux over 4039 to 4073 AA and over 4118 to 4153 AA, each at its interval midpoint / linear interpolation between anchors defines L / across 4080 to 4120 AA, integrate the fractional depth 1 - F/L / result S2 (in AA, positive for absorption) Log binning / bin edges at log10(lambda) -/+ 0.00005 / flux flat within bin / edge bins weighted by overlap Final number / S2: 1.1 AA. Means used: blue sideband 14.2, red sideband 14.5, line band 14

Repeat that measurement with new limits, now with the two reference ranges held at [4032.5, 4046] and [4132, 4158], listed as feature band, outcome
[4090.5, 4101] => 0.3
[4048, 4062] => -0.4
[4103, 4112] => 0.3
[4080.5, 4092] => -0.3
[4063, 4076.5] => 0.1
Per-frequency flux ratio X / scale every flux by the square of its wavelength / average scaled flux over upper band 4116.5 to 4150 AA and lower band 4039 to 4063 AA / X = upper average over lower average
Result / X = 1.1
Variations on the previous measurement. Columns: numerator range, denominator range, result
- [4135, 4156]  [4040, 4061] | 1.04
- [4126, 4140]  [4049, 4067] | 1.04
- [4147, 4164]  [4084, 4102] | 1.08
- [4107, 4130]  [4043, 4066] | 1.07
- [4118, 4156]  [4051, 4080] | 1.05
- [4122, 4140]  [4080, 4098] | 1.02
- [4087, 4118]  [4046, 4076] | 0.99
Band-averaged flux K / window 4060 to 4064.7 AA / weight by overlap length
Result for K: 13.6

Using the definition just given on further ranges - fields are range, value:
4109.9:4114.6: 14.6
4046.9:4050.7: 15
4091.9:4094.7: 15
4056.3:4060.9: 14.9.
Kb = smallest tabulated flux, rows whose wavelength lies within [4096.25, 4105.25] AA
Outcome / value 8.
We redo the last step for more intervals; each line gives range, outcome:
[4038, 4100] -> 11.8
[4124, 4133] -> 12.9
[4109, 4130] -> 13.4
